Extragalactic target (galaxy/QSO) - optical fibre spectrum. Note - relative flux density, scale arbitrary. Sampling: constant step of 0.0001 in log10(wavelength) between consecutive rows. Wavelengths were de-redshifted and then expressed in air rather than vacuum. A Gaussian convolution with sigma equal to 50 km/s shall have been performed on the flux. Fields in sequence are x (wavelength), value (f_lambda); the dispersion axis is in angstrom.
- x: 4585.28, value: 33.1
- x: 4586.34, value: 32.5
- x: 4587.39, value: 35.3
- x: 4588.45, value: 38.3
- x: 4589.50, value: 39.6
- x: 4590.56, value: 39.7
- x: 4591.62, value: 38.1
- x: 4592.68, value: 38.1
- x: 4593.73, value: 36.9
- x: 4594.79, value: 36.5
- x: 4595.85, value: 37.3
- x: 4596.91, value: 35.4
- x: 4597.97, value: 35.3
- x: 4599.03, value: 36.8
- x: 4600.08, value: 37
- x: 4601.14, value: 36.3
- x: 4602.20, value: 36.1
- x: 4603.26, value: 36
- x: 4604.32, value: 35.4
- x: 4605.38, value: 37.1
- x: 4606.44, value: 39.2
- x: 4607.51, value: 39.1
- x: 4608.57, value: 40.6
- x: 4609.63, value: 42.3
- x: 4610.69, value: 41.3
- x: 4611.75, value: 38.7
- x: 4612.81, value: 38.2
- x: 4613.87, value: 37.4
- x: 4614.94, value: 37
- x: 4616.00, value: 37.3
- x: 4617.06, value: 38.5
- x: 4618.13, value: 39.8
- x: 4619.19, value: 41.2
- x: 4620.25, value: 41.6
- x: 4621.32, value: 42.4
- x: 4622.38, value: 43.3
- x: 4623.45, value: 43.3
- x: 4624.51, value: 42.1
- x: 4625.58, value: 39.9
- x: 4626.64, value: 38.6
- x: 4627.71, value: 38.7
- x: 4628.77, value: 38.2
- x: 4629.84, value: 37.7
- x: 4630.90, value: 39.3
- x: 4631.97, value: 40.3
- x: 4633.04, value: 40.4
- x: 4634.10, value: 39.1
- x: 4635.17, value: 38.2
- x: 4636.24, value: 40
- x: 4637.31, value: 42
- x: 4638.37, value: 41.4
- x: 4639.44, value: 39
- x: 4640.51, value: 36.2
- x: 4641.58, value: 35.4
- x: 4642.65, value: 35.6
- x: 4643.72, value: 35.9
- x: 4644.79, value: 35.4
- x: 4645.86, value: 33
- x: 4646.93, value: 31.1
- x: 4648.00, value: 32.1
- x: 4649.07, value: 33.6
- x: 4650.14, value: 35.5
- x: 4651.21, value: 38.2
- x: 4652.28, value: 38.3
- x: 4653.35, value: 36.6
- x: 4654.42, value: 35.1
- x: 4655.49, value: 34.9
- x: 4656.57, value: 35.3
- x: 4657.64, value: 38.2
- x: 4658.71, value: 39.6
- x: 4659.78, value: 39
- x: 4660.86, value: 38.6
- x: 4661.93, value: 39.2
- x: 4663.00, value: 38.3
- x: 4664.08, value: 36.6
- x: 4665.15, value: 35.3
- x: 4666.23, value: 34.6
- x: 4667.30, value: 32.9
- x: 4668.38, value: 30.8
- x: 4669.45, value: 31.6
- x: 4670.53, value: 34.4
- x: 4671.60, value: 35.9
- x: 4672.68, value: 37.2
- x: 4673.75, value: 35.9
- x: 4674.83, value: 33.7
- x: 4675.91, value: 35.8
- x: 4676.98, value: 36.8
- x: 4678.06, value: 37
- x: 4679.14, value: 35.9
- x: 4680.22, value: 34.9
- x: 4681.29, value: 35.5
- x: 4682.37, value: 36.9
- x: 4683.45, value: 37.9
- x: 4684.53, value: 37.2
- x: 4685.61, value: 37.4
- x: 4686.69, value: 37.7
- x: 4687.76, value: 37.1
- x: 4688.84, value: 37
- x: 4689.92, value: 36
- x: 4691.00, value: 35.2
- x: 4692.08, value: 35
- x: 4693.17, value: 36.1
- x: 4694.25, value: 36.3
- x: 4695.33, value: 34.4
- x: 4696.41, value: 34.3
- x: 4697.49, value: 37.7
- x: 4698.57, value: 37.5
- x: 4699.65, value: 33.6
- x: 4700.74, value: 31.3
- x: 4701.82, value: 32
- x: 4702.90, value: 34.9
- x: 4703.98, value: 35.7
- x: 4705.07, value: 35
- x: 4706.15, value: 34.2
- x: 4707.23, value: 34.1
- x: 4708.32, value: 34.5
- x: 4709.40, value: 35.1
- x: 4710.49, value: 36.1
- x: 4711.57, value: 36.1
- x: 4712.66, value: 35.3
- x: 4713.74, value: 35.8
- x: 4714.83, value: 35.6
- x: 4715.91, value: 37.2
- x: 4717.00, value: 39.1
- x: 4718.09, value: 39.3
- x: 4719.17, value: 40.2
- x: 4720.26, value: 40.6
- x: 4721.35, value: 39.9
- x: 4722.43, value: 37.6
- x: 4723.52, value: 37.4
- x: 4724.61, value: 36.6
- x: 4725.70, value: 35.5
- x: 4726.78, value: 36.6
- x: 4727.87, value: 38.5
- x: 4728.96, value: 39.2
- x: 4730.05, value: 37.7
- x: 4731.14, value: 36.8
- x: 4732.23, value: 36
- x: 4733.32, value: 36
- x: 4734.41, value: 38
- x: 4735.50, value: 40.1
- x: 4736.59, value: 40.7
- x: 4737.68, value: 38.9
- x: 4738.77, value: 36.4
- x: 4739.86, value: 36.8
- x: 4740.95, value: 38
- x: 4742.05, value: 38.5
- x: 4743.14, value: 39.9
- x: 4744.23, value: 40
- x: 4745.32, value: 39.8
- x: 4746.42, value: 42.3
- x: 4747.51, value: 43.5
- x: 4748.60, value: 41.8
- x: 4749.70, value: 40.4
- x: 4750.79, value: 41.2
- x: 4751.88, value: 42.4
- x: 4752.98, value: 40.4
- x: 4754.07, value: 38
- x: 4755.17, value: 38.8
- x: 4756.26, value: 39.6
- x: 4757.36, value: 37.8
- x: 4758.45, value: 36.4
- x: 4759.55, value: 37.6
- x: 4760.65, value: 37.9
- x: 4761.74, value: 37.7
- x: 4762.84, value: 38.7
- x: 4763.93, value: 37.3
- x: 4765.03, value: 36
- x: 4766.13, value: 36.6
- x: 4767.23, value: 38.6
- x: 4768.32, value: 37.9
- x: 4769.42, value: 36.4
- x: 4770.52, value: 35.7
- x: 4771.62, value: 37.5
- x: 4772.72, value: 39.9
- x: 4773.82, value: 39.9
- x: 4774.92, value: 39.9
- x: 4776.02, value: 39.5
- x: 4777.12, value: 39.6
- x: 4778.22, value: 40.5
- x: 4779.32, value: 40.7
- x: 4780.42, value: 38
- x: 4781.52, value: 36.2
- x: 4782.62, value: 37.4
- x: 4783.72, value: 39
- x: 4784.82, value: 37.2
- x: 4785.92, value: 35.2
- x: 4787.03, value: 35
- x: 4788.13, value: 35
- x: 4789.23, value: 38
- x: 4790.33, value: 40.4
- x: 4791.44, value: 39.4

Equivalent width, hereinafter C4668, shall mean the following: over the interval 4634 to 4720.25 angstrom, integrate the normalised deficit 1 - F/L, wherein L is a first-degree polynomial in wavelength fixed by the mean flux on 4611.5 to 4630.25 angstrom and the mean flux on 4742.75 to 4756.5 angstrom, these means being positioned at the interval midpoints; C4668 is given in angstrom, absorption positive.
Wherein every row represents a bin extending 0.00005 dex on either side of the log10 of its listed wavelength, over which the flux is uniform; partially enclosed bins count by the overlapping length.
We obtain 8.6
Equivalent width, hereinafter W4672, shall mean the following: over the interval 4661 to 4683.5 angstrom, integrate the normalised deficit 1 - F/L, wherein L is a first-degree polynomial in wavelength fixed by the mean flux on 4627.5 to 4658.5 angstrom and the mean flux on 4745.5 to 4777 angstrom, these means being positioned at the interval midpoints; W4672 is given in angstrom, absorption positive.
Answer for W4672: 1.17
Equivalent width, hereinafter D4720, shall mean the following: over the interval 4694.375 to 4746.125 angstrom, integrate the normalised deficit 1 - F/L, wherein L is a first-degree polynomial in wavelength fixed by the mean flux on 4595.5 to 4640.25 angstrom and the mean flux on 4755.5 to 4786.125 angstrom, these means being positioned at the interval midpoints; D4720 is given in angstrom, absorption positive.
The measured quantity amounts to 2.0 angstrom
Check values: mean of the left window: 39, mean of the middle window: 36.9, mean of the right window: 38.1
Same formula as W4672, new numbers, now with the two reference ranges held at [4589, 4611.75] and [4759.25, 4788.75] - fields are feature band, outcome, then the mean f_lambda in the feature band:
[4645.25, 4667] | 1.0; 36.1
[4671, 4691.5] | 0.8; 36.4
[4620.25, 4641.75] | -1.2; 39.9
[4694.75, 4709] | 1.2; 34.6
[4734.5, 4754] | -1.1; 40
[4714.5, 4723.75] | -0.2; 38.7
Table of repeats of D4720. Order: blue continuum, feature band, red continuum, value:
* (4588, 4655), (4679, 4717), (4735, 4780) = 2.9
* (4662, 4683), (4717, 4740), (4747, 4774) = -0.4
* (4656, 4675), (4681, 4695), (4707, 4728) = 0.0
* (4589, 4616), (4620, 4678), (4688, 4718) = -0.8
